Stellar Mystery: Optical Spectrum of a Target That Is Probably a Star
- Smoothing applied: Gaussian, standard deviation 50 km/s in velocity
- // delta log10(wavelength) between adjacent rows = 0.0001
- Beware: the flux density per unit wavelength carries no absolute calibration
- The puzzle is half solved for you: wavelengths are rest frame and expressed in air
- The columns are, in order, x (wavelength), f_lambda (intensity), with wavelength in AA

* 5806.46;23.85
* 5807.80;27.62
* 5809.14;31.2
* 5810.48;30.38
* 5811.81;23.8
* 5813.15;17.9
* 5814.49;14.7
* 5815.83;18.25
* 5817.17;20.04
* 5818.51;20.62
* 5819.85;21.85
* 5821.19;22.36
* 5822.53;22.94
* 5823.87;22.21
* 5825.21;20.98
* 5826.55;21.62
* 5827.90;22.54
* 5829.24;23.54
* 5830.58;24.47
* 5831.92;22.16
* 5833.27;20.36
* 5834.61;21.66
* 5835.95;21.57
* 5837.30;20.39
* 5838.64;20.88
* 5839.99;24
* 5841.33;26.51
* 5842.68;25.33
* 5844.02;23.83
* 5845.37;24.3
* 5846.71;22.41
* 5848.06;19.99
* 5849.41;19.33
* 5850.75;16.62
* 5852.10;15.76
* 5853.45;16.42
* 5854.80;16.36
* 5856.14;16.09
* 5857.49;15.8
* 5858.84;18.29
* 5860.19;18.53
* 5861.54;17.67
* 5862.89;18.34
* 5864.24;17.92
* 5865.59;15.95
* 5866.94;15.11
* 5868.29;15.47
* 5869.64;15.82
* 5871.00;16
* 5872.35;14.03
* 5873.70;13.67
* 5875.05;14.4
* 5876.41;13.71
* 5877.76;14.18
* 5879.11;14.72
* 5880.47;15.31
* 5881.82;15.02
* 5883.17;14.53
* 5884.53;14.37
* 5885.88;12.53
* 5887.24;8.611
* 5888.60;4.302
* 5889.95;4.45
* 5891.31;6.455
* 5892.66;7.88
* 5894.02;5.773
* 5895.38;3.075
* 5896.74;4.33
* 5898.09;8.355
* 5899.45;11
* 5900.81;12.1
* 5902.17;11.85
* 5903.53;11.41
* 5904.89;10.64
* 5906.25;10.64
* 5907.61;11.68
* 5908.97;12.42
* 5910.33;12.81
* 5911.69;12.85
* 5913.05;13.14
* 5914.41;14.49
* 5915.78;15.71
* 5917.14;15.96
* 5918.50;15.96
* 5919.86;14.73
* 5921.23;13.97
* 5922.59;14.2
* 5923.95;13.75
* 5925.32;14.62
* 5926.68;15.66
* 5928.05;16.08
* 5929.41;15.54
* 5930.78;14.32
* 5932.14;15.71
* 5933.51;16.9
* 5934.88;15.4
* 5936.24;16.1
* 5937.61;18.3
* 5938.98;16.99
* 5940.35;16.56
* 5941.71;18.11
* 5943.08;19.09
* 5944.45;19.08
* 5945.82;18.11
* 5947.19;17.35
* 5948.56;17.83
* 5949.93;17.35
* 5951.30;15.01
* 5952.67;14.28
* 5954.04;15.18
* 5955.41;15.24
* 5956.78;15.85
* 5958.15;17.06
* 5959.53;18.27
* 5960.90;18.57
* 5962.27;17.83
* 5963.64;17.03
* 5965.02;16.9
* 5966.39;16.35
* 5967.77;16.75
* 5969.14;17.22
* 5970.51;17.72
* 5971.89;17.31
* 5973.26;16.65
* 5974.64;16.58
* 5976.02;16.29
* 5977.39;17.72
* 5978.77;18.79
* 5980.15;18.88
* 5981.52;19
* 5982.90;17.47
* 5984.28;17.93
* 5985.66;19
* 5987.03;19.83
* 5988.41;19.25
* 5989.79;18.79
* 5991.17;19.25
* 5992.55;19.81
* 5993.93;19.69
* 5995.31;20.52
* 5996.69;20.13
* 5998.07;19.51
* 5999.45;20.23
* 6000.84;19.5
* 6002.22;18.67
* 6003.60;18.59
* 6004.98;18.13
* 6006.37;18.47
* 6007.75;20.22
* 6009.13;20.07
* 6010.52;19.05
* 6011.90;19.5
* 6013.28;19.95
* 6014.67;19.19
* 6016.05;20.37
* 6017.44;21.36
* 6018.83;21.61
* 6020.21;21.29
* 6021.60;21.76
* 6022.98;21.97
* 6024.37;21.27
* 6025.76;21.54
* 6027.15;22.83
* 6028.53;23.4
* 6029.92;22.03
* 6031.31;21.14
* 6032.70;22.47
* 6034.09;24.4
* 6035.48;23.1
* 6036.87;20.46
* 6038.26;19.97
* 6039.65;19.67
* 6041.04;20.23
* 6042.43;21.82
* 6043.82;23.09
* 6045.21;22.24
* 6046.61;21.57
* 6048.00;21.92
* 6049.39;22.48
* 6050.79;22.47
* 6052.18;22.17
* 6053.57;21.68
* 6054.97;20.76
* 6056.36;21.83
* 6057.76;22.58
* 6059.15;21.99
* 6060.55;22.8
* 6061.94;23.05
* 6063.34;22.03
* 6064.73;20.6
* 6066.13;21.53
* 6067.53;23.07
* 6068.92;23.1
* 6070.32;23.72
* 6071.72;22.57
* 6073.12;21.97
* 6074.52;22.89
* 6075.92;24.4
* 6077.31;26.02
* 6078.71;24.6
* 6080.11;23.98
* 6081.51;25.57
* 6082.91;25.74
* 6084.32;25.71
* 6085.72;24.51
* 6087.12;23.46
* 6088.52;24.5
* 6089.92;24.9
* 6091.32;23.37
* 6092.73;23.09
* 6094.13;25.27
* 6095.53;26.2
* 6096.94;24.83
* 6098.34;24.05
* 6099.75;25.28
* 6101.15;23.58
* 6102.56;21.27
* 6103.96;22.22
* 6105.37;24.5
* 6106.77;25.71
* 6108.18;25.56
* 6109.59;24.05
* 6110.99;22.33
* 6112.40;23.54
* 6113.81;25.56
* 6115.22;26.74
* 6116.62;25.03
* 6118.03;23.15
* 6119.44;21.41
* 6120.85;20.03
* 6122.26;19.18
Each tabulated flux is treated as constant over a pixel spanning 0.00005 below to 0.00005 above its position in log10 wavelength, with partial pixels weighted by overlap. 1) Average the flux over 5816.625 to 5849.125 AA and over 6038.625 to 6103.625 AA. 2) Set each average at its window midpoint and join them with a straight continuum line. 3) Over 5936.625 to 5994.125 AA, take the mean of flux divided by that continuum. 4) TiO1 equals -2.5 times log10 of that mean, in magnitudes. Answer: 0.28 mag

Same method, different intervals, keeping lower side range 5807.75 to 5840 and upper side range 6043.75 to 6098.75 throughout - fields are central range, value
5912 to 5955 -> 0.38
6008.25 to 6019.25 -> 0.15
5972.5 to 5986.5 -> 0.27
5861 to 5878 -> 0.39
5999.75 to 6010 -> 0.20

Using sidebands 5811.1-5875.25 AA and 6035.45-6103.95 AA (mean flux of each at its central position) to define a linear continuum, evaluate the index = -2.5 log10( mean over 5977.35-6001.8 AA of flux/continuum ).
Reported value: 0.14 mag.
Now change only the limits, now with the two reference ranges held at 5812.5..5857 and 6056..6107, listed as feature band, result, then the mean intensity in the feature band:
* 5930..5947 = 0.28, 17.1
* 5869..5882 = 0.41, 14.7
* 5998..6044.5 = 0.11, 20.8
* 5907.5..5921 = 0.47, 14.1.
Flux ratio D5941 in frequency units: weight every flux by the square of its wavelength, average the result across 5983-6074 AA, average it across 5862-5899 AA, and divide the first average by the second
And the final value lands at 1.84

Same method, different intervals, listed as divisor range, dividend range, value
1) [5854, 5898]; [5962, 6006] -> 1.46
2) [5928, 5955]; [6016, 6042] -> 1.34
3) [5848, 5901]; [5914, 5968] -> 1.25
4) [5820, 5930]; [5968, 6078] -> 1.38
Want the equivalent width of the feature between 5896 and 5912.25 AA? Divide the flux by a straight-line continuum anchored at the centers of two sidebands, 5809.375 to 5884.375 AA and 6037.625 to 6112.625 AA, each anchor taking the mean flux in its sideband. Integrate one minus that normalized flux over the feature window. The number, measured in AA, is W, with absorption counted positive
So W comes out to 7.6 AA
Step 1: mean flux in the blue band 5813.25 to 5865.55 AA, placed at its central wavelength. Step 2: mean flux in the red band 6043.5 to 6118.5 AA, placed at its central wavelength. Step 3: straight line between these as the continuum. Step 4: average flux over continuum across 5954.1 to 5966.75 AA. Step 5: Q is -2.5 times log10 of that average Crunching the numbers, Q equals 0.28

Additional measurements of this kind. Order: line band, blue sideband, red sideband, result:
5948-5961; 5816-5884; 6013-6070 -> 0.25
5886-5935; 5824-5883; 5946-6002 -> 0.47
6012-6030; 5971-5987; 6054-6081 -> -0.06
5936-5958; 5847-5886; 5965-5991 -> 0.03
